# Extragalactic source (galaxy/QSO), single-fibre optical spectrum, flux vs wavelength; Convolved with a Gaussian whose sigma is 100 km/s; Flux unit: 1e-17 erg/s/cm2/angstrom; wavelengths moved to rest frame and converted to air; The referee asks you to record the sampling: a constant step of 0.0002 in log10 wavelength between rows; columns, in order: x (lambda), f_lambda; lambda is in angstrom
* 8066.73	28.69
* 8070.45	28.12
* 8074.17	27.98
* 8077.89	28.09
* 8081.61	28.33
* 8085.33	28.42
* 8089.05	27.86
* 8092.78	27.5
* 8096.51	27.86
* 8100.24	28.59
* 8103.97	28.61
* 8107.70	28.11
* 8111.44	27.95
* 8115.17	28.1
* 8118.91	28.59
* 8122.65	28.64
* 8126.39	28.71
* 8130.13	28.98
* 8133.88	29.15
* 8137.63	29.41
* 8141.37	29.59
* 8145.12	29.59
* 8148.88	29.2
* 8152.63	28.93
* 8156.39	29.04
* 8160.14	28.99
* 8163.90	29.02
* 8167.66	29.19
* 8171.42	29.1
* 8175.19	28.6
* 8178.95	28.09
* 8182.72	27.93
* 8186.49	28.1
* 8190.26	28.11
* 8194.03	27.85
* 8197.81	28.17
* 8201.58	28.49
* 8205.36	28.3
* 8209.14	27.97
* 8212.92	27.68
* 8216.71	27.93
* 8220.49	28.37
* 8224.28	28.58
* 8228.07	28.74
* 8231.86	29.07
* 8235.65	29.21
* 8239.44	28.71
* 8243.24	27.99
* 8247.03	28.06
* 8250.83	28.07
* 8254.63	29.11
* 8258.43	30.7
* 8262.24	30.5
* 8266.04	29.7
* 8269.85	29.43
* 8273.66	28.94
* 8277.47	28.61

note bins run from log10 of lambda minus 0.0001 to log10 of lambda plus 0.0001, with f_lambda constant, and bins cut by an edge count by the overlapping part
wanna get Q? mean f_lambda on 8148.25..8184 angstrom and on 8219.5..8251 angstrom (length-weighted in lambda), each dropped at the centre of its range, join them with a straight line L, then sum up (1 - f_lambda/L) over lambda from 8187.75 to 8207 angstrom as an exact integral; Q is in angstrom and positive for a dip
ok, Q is 0.3 angstrom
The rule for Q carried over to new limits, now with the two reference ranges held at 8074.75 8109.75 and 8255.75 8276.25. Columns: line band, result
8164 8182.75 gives 0.1 angstrom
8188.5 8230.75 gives 1.5 angstrom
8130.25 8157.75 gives -0.6 angstrom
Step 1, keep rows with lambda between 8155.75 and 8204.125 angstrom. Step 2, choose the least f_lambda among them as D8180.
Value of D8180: 27.85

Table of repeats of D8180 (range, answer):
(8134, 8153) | 28.93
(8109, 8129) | 27.95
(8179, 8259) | 27.68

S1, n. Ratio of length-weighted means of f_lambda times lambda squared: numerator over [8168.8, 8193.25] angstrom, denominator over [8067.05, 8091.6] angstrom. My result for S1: 1.03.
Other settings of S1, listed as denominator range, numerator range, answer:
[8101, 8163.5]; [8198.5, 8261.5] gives 1.01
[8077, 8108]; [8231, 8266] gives 1.07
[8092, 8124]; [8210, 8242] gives 1.04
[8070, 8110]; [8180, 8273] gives 1.05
